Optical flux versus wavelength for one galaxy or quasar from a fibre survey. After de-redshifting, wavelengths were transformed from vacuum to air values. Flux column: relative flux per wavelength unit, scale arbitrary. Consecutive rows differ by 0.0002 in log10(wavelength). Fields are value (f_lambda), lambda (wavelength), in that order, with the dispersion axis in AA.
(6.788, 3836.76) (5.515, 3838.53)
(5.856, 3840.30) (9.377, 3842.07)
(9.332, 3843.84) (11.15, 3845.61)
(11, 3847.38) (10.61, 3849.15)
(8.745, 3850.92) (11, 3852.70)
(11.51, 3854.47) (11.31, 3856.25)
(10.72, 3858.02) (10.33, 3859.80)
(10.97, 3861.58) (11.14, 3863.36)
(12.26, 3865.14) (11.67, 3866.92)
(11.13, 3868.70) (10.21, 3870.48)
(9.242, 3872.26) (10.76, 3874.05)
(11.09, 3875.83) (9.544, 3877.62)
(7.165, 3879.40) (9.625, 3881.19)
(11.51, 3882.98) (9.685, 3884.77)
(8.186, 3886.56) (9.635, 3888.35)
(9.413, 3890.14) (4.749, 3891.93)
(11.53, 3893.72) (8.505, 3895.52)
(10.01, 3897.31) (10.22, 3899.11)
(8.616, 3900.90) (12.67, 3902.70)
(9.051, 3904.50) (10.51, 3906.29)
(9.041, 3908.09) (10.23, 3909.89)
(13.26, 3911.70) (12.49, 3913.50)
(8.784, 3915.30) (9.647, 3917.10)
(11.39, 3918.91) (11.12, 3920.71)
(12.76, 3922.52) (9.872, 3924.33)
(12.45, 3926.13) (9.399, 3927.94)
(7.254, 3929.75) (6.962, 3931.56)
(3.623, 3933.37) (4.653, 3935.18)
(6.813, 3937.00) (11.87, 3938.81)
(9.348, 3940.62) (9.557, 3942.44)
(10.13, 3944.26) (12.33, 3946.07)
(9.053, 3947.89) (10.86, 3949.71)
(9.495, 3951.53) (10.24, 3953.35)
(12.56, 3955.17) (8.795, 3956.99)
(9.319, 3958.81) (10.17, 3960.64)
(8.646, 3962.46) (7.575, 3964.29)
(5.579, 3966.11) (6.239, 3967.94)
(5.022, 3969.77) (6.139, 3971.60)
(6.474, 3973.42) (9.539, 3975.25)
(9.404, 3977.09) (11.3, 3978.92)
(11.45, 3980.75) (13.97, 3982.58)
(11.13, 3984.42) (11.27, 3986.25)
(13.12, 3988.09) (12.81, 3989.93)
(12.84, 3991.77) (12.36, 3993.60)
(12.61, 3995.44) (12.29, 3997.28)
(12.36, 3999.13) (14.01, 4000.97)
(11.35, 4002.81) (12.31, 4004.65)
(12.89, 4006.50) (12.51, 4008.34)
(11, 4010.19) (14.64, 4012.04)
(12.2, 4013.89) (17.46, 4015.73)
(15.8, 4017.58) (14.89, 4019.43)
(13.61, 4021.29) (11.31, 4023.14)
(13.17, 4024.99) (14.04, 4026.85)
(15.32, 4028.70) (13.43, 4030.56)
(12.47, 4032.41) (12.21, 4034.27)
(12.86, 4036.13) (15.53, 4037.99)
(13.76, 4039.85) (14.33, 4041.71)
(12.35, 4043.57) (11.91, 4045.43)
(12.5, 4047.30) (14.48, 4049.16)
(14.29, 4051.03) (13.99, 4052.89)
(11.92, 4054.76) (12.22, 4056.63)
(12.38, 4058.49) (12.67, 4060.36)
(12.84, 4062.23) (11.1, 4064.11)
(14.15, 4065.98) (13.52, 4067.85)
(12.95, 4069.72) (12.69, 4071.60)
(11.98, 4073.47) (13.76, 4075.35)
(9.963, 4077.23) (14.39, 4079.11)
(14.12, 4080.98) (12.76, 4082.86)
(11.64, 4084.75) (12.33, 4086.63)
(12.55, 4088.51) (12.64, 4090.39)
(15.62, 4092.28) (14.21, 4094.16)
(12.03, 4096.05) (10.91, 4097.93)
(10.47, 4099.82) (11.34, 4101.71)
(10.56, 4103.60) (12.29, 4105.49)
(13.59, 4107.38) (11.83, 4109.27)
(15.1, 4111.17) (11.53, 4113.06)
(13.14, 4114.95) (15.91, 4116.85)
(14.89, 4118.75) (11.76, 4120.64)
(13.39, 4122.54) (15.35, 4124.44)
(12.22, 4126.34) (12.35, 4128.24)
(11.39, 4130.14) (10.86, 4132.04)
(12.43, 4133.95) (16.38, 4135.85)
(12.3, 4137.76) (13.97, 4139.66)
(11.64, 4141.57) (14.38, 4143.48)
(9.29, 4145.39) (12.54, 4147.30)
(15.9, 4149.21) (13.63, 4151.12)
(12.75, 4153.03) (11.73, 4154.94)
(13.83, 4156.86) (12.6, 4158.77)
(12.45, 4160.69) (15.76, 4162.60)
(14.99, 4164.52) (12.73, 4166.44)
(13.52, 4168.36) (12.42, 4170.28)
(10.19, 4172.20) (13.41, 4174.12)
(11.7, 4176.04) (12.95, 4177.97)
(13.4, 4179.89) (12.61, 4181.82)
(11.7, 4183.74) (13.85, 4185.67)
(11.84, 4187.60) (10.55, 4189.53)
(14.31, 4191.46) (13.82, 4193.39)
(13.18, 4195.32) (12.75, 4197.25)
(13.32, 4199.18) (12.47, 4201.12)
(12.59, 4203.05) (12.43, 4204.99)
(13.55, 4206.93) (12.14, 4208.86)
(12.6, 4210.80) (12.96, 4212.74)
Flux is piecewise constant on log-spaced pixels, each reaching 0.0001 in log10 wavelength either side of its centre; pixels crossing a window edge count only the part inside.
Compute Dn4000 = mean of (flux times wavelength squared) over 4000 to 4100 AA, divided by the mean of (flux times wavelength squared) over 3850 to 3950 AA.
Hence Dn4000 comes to 1.4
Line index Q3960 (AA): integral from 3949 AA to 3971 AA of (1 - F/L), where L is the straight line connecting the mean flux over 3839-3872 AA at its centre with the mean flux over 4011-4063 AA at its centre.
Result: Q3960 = 6.35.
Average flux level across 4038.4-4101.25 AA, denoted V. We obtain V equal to 12.8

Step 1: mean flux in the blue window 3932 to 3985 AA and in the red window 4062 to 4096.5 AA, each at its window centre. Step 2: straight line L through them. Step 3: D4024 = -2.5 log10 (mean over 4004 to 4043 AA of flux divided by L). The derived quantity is -0.221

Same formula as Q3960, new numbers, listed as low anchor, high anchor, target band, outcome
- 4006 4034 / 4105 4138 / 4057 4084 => 1.2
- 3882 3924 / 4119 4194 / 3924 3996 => 8.2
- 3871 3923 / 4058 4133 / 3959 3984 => 5.4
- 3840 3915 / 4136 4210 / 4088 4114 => -0.5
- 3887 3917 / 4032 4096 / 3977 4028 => -4.4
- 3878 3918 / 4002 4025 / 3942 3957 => 1.2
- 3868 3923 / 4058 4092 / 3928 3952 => 4.7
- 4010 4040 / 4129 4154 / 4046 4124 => 2.8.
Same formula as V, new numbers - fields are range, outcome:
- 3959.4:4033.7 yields 11.6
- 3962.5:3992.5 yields 9.57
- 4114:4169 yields 13.2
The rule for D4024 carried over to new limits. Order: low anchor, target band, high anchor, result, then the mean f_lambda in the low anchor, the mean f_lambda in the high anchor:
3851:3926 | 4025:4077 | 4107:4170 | -0.08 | 10.3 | 13.2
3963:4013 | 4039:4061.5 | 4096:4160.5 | -0.12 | 10.8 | 12.8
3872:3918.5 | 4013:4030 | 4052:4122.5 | -0.20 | 9.84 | 12.8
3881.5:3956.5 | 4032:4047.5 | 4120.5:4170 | -0.14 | 9.74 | 13.1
